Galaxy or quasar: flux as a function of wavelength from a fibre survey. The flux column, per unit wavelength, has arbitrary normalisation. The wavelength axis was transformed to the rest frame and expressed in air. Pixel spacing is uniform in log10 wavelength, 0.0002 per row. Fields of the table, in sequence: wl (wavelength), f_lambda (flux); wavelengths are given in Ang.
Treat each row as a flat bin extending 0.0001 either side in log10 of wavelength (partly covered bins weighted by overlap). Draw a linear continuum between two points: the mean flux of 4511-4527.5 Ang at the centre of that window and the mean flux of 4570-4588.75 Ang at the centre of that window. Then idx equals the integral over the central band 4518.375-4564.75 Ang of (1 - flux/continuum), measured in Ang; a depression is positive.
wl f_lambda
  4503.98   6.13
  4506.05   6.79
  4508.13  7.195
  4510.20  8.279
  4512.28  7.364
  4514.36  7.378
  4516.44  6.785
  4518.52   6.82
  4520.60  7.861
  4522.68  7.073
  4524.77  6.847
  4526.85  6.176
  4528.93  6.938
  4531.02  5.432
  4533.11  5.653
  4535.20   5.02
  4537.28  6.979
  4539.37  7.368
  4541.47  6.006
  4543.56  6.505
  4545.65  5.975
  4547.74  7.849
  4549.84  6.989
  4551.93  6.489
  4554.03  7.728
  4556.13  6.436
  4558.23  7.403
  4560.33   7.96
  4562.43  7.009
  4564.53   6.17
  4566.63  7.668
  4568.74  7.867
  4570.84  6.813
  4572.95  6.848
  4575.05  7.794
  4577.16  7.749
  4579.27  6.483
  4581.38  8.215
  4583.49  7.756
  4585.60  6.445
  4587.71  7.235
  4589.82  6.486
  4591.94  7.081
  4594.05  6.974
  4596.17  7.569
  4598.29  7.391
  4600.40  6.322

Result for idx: 2.7 Ang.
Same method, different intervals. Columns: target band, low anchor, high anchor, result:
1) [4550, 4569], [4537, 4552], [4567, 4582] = -0.2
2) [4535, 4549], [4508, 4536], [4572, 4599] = 0.6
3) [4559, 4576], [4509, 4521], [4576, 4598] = 0.0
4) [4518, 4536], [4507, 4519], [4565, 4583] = 2.2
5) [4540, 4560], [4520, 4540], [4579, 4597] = -0.4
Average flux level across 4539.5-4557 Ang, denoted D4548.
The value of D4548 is 6.78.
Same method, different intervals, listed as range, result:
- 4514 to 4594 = 6.93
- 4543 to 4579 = 7.13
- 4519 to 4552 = 6.58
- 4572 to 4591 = 7.23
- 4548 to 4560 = 7.12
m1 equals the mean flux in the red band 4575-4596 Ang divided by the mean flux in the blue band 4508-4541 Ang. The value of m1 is 1.1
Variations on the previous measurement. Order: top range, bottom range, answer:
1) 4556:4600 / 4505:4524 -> 0.99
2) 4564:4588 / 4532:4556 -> 1.10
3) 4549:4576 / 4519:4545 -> 1.10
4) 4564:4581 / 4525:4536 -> 1.22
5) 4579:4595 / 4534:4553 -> 1.08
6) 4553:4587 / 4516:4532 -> 1.08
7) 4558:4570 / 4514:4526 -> 1.03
